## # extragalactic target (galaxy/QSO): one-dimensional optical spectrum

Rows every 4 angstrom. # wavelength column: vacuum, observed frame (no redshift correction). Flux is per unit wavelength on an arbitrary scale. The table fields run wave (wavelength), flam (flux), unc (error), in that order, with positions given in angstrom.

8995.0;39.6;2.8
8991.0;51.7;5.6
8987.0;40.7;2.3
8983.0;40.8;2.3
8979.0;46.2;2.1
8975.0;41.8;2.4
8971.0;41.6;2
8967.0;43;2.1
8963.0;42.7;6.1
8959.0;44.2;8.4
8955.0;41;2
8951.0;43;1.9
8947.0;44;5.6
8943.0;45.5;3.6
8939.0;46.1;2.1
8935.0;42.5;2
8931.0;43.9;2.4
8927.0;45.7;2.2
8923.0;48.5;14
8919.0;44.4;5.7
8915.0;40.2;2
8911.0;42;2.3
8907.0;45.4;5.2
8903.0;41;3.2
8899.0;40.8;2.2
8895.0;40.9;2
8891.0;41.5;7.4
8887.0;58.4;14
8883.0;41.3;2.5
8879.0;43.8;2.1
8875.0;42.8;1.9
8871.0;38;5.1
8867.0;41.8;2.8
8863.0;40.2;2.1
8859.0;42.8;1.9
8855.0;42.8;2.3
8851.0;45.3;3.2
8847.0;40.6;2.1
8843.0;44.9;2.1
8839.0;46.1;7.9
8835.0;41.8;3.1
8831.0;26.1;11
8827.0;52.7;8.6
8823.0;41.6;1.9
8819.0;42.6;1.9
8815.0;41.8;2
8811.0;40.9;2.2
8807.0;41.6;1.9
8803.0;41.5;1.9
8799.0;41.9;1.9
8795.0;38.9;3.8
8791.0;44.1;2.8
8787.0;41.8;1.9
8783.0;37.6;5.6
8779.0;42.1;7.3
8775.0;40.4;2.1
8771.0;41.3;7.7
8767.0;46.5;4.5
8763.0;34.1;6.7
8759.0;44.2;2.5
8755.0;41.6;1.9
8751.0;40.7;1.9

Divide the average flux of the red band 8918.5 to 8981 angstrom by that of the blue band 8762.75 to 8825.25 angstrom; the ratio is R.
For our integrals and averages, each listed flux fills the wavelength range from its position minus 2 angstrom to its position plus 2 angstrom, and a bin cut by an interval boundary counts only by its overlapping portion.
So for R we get 1.06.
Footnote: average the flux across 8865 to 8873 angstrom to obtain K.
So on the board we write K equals 39.9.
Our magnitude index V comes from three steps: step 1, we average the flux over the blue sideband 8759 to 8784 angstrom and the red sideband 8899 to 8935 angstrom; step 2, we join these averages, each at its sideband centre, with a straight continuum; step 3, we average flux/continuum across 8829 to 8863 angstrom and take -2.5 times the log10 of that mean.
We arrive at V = 0.03 mag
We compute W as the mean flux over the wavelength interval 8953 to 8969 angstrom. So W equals 42.7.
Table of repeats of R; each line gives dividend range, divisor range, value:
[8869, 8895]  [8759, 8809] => 1.07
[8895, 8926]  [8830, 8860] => 1.03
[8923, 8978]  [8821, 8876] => 1.04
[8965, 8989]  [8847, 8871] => 1.01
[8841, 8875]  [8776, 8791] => 1.03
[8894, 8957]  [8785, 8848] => 1.04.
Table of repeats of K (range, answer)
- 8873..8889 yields 46.6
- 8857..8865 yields 41.5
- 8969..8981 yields 43.2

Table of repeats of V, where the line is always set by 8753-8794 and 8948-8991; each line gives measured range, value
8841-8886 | -0.01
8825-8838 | 0.03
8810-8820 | 0.00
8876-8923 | -0.04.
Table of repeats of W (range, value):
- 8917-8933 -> 45.6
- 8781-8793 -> 41.2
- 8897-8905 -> 40.9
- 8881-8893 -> 47.1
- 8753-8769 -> 41.6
